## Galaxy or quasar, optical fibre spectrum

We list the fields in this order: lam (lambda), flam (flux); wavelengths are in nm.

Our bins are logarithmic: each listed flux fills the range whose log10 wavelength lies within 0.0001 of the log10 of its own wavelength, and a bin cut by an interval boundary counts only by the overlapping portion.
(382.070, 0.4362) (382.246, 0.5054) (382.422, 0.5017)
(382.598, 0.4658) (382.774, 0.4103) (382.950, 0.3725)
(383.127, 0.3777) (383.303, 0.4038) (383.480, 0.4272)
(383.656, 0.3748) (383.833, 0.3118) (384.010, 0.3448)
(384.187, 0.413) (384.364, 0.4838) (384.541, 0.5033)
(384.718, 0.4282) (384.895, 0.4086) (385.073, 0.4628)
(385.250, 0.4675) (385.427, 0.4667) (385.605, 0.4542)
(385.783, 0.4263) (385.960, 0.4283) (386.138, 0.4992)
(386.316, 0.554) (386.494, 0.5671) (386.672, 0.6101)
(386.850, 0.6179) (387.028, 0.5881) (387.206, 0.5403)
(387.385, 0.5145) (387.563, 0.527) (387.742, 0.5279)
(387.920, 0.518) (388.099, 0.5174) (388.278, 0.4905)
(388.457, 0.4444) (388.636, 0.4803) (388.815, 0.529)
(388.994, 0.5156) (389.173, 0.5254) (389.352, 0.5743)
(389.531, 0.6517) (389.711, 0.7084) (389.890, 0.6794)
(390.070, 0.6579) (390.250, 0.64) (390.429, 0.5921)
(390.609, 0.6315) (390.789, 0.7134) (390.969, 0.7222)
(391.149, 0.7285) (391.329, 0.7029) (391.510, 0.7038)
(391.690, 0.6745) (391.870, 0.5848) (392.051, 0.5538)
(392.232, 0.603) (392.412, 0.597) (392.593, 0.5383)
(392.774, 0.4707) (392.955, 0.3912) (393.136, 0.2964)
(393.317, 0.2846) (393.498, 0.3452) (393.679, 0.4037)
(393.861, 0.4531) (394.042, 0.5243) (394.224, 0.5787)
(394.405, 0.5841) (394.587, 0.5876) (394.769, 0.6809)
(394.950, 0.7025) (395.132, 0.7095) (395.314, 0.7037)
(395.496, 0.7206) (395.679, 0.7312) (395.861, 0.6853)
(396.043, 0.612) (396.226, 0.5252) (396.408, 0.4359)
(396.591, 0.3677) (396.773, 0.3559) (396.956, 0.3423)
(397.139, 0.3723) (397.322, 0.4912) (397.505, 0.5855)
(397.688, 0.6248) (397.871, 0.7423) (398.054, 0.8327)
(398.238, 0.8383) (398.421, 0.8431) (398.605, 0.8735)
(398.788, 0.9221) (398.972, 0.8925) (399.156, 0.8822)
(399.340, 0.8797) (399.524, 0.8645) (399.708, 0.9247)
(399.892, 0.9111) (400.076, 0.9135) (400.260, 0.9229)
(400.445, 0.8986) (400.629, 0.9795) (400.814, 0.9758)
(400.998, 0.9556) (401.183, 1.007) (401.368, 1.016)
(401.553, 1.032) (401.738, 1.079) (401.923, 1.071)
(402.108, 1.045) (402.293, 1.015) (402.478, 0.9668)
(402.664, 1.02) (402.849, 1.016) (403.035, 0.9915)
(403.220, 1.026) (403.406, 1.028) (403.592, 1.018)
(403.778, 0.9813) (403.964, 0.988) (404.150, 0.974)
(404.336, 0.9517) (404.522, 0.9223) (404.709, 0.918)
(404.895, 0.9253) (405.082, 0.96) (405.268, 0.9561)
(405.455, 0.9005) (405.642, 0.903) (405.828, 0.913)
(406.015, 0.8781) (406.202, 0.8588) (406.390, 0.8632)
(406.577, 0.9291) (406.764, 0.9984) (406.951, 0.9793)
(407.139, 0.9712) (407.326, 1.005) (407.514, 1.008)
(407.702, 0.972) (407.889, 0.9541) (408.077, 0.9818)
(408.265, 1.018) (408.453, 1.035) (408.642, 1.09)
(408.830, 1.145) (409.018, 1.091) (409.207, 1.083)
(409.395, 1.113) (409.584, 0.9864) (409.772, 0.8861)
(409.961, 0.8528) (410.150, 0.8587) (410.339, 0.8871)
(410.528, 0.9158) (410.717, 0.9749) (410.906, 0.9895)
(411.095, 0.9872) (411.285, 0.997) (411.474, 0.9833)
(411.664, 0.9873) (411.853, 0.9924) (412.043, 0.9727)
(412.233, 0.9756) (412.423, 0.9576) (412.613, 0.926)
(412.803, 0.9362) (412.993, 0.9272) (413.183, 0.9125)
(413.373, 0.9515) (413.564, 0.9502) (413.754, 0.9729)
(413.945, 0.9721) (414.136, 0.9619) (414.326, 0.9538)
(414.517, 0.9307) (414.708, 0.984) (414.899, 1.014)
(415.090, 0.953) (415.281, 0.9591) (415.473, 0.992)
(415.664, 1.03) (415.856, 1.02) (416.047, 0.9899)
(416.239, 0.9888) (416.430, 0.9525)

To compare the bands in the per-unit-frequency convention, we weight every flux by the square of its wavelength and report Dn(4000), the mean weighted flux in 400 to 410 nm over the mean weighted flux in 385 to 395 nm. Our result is 1.9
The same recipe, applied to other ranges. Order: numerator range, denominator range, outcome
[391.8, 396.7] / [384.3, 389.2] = 1.12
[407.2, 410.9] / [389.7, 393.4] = 1.83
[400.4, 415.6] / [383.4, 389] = 2.25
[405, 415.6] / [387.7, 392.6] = 1.77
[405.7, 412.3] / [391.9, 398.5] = 1.87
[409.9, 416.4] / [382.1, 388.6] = 2.34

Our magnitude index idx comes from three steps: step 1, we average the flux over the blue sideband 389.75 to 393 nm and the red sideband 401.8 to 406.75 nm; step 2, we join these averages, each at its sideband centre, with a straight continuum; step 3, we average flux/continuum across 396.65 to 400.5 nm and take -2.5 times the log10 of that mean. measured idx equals 0.09 mag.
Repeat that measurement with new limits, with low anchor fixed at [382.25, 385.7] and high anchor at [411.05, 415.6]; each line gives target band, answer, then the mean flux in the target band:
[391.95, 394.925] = 0.20 mag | 0.498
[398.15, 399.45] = -0.25 mag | 0.876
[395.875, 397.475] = 0.40 mag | 0.455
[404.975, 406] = -0.13 mag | 0.923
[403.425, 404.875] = -0.21 mag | 0.966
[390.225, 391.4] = -0.22 mag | 0.678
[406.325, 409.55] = -0.17 mag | 1.01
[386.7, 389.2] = -0.06 mag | 0.526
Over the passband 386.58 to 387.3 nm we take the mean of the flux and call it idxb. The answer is 0.589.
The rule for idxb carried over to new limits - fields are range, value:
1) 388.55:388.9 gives 0.505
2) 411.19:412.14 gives 0.986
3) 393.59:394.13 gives 0.46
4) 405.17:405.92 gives 0.92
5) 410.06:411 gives 0.926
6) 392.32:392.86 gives 0.536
